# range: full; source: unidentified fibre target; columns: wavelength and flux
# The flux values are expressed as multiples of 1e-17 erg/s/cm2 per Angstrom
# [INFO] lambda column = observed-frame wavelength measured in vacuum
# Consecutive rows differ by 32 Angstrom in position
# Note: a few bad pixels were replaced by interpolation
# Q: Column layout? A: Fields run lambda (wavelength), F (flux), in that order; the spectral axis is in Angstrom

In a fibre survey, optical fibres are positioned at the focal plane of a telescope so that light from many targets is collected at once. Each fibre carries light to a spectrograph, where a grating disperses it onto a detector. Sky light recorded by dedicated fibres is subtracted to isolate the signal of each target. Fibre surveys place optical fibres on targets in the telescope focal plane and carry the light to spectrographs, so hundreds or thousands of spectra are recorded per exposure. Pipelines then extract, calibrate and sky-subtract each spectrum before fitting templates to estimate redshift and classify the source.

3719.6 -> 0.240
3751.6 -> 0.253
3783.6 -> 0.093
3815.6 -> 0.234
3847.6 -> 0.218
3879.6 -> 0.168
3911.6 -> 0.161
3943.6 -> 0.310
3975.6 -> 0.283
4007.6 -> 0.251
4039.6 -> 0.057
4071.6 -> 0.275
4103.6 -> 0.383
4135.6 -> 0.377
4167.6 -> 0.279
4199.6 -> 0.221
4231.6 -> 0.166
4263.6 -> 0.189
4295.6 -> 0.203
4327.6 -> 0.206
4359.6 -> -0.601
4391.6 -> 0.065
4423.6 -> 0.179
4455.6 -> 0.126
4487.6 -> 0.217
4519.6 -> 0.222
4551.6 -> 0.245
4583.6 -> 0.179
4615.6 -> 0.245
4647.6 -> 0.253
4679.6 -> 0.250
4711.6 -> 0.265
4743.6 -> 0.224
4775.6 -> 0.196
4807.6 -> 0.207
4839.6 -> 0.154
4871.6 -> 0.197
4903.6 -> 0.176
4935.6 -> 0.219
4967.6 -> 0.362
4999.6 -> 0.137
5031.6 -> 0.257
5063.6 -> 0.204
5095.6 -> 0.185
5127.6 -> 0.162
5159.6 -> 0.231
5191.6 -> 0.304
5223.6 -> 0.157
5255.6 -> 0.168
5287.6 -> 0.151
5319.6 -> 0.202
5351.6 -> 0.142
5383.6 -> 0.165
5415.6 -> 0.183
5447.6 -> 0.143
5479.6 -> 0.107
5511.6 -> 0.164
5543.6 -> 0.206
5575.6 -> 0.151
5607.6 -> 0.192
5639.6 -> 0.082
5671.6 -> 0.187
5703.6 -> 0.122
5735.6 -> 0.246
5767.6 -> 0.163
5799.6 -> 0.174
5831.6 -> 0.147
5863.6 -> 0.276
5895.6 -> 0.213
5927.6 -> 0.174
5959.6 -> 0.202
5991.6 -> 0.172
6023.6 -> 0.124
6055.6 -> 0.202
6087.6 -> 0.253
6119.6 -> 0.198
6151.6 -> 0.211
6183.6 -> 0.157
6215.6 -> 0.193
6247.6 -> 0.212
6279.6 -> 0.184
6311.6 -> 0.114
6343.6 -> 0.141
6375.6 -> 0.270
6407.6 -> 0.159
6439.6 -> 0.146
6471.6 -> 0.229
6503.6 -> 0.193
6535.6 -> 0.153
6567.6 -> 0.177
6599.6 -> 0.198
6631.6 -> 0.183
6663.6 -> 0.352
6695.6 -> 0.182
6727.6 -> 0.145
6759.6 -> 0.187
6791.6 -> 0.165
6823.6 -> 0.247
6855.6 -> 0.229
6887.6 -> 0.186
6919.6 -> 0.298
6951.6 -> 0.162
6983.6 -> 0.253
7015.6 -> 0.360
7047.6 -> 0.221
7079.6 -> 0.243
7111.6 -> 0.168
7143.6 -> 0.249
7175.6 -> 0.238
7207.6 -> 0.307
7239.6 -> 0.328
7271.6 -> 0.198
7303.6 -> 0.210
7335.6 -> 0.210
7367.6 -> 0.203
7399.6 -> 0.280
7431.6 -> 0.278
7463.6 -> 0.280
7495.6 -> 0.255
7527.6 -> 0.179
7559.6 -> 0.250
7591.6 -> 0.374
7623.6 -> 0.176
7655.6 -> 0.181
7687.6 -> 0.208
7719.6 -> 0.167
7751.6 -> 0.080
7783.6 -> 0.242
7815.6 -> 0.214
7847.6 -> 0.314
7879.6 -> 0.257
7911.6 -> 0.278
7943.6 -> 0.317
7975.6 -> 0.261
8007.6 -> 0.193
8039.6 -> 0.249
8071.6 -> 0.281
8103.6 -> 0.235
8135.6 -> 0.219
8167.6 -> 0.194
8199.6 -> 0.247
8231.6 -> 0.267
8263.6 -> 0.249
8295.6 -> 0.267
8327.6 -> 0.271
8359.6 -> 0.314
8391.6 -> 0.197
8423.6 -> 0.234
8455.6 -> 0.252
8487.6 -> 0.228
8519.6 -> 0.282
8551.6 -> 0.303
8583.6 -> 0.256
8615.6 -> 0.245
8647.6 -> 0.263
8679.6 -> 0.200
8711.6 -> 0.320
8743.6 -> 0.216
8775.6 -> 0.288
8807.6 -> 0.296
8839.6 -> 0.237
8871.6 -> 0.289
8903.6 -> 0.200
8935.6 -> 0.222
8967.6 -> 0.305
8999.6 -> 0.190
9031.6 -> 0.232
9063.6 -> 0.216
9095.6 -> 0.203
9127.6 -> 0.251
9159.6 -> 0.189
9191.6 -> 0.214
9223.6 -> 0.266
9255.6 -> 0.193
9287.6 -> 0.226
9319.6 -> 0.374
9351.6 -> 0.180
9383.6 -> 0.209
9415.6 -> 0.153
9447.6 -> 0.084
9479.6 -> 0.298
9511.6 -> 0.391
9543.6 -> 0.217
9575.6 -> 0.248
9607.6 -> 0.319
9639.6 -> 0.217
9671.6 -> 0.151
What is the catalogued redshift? 0.79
